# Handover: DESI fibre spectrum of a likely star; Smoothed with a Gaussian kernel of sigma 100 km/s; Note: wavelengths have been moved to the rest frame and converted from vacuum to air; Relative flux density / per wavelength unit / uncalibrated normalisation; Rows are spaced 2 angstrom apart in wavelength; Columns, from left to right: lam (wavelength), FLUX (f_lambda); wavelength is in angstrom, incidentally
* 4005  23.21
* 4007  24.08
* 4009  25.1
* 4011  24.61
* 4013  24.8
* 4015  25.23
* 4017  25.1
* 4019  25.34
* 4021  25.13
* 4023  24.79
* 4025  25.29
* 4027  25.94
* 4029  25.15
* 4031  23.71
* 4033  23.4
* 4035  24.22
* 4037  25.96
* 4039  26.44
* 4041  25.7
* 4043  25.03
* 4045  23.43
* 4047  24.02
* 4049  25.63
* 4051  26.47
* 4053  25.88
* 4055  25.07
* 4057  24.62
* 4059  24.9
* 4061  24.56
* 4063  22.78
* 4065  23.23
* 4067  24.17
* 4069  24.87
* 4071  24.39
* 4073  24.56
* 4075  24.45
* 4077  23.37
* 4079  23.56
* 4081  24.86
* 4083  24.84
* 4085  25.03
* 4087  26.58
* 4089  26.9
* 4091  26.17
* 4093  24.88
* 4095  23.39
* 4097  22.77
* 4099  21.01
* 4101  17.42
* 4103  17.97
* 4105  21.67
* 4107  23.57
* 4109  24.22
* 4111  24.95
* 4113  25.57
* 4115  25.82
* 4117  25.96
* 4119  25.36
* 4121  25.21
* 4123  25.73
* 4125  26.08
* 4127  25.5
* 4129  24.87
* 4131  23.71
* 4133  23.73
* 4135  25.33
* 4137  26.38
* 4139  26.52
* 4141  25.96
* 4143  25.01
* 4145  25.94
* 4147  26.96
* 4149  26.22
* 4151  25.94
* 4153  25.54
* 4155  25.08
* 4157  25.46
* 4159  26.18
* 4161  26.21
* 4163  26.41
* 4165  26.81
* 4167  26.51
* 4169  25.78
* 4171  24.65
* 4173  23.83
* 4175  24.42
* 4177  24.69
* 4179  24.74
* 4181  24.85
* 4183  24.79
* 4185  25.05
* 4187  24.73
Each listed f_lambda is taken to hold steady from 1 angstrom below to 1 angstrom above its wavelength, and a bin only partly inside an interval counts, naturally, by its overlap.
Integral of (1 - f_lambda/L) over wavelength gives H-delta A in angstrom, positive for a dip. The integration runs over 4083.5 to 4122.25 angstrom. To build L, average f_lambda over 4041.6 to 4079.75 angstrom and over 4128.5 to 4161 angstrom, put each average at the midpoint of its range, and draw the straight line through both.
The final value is 1.7 angstrom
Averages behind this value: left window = 24.5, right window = 25.6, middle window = 23.9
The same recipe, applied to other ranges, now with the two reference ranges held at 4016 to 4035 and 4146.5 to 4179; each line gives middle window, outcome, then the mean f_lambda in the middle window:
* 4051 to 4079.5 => 0.7 angstrom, 24.4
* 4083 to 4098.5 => 0.2 angstrom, 25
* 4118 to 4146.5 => 0.0 angstrom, 25.4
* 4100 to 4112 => 1.7 angstrom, 21.6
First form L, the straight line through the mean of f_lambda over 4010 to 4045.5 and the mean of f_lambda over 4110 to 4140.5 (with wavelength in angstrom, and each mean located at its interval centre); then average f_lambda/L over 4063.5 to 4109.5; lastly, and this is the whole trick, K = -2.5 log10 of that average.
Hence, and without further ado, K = 0.07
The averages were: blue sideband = 25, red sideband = 25.4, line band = 23.6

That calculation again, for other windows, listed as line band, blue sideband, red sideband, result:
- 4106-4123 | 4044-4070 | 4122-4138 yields 0.00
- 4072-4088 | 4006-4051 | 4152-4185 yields 0.02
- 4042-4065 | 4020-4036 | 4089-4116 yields -0.02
